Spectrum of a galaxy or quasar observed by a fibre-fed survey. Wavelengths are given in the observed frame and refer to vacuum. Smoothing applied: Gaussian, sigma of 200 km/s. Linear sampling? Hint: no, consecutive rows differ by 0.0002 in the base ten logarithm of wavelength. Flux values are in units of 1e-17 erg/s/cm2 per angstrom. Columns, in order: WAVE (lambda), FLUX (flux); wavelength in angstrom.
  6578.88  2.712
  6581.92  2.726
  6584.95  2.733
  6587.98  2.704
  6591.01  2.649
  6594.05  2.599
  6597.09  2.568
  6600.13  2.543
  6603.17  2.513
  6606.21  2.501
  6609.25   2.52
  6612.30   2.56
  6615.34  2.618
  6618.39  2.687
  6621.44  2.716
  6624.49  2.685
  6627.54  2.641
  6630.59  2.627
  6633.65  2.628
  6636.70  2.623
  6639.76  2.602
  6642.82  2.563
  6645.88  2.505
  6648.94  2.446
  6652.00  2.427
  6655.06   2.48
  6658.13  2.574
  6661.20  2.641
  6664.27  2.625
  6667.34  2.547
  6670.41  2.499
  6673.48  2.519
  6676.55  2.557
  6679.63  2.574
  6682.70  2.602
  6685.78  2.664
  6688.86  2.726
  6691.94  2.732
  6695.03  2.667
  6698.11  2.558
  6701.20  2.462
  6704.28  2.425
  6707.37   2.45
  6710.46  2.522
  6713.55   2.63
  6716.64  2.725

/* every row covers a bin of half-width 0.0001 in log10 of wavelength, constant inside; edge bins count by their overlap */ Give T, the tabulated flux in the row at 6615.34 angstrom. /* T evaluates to 2.618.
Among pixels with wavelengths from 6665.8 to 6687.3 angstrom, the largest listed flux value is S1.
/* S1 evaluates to 2.664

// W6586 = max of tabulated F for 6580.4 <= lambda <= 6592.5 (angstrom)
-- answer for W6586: 2.733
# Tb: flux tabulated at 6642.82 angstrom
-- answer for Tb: 2.563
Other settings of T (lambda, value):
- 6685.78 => 2.664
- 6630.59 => 2.627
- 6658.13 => 2.574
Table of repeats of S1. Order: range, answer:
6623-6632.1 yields 2.685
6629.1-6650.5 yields 2.628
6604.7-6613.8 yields 2.56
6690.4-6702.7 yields 2.732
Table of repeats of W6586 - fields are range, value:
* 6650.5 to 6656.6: 2.48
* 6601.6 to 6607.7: 2.513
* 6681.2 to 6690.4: 2.726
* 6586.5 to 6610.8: 2.704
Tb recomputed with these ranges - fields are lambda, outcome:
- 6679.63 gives 2.574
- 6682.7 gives 2.602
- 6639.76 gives 2.602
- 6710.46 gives 2.522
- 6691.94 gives 2.732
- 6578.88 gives 2.712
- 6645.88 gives 2.505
